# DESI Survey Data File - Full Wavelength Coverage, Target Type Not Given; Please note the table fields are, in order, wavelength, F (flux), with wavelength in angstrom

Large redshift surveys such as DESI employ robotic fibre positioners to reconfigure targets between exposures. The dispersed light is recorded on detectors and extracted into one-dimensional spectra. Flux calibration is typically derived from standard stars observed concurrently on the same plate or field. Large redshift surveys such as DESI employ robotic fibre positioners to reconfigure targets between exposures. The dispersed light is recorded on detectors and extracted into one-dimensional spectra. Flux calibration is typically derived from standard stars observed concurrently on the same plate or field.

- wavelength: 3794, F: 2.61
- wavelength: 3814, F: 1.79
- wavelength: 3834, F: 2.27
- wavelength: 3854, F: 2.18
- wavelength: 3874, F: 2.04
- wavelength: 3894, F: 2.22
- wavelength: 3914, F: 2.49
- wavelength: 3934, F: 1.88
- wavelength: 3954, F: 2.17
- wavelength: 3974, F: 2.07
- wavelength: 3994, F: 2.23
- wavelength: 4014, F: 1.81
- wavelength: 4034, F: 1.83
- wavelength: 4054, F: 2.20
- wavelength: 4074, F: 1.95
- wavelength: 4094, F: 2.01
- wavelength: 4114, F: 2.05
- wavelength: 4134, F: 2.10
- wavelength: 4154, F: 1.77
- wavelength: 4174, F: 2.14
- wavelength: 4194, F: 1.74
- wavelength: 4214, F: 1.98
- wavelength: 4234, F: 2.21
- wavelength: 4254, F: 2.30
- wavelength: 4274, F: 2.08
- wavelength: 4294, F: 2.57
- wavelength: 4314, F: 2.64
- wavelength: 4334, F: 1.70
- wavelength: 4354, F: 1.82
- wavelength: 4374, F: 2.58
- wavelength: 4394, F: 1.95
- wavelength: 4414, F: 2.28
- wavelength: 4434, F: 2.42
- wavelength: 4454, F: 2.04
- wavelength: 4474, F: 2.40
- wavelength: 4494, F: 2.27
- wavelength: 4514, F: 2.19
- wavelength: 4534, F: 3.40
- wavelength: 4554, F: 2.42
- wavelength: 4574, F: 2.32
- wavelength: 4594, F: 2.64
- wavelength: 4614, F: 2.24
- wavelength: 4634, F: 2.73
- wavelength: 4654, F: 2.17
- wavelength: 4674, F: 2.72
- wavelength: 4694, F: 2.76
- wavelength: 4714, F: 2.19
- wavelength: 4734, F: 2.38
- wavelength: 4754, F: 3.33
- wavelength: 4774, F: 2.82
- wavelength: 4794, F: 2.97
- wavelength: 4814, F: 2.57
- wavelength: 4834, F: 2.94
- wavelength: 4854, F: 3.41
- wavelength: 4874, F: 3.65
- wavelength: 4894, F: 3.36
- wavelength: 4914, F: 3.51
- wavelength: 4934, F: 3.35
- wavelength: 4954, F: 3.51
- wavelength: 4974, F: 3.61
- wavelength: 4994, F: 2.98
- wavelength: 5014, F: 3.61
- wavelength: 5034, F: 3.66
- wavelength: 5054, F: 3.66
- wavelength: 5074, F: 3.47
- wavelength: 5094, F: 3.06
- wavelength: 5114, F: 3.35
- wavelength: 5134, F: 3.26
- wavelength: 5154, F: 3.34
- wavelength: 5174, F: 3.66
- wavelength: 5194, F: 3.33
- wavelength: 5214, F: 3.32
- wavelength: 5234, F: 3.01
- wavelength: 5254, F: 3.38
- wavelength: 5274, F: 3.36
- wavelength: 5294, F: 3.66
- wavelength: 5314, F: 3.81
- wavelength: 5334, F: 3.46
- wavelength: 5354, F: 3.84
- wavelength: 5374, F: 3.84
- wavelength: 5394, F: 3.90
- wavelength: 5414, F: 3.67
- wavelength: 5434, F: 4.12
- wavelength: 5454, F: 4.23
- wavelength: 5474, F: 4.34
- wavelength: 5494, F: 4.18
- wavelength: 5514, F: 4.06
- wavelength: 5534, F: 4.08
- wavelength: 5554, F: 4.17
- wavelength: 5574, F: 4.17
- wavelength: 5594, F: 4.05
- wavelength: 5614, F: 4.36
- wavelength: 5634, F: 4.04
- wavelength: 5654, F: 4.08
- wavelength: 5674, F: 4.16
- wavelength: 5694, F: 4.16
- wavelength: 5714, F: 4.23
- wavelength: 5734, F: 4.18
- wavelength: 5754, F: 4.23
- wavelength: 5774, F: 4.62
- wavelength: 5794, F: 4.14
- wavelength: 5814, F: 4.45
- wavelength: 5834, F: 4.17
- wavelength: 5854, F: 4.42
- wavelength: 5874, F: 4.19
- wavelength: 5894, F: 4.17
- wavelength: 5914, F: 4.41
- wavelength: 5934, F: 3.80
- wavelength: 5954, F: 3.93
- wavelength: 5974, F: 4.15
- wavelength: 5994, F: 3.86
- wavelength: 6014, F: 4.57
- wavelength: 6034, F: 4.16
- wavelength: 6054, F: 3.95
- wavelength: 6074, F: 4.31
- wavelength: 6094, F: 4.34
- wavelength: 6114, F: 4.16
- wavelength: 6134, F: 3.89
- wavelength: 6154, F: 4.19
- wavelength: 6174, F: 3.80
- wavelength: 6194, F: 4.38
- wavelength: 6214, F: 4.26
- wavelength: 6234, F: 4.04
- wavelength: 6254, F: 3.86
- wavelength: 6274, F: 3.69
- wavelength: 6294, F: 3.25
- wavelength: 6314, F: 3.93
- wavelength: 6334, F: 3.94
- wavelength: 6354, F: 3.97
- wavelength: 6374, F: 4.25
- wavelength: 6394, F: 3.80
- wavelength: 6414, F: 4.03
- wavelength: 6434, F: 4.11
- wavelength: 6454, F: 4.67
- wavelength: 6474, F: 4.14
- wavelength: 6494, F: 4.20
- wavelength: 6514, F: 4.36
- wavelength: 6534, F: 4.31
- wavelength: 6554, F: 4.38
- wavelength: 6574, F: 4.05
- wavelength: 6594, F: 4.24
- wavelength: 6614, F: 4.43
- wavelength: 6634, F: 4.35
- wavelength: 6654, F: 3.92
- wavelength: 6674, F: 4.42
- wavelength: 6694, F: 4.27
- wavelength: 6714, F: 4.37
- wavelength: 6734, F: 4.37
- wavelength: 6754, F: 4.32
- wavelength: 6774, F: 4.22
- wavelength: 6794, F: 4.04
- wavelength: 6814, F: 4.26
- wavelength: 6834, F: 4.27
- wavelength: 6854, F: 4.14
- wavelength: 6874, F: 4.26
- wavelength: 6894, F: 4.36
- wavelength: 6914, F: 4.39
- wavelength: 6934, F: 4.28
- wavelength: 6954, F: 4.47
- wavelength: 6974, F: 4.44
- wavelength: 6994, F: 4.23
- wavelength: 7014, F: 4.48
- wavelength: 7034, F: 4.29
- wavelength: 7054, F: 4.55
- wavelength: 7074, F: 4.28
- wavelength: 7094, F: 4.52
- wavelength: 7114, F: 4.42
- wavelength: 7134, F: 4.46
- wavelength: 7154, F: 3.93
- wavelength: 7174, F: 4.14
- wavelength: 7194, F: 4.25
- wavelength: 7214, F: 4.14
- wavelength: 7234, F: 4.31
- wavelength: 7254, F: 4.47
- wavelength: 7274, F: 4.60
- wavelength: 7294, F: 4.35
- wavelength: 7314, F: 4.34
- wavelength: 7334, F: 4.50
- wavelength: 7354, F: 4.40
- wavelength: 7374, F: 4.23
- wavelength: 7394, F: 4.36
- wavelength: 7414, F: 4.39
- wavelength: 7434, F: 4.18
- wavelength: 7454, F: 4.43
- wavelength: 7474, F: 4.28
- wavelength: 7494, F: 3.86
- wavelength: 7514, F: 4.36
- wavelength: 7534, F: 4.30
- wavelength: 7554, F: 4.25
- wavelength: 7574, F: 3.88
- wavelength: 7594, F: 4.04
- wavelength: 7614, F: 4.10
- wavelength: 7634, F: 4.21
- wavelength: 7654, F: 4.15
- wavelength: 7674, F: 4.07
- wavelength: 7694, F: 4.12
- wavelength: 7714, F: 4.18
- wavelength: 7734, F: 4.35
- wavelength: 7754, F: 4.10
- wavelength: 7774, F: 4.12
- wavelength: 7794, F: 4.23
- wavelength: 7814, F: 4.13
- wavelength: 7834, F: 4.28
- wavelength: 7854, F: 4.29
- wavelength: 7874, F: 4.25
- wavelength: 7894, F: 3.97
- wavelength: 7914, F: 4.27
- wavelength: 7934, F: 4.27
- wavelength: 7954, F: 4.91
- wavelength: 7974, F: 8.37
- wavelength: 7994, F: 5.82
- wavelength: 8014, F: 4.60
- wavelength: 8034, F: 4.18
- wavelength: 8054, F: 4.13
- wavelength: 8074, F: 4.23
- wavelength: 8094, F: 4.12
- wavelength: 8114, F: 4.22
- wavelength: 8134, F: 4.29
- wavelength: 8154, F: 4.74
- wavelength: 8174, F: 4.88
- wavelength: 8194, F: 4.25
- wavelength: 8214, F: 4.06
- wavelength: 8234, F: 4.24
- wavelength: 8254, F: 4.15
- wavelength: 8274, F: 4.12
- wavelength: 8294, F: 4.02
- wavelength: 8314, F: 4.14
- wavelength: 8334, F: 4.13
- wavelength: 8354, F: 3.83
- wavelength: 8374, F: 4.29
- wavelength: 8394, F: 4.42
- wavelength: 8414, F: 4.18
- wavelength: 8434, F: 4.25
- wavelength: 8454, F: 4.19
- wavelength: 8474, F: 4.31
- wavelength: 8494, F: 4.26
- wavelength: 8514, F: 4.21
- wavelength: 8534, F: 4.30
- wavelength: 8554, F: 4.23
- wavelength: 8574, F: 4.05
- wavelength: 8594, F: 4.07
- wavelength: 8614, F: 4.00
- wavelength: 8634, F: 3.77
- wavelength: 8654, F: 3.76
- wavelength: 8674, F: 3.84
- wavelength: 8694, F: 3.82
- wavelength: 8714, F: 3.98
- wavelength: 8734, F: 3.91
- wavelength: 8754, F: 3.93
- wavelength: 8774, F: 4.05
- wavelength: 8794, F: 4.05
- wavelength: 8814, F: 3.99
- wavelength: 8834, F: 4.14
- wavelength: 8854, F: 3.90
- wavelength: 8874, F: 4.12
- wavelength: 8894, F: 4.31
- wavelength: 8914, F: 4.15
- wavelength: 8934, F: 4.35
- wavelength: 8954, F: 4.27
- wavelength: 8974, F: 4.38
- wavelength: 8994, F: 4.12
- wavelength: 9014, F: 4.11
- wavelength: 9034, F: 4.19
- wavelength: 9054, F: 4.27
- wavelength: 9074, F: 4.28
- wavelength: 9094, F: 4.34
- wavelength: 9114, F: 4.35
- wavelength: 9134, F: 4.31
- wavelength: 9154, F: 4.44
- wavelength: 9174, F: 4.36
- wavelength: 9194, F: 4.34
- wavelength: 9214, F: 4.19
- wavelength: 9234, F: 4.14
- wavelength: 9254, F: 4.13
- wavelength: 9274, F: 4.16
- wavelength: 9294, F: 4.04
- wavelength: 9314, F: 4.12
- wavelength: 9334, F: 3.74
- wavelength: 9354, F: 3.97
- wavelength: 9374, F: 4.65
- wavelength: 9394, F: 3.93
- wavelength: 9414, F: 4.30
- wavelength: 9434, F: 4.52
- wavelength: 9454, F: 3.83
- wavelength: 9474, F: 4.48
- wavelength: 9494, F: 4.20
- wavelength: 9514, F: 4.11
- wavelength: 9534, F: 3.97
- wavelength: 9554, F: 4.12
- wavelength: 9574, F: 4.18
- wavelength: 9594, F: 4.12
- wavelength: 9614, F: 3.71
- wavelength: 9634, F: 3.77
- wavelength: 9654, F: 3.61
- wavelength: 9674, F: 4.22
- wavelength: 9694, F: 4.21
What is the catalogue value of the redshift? 0.215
